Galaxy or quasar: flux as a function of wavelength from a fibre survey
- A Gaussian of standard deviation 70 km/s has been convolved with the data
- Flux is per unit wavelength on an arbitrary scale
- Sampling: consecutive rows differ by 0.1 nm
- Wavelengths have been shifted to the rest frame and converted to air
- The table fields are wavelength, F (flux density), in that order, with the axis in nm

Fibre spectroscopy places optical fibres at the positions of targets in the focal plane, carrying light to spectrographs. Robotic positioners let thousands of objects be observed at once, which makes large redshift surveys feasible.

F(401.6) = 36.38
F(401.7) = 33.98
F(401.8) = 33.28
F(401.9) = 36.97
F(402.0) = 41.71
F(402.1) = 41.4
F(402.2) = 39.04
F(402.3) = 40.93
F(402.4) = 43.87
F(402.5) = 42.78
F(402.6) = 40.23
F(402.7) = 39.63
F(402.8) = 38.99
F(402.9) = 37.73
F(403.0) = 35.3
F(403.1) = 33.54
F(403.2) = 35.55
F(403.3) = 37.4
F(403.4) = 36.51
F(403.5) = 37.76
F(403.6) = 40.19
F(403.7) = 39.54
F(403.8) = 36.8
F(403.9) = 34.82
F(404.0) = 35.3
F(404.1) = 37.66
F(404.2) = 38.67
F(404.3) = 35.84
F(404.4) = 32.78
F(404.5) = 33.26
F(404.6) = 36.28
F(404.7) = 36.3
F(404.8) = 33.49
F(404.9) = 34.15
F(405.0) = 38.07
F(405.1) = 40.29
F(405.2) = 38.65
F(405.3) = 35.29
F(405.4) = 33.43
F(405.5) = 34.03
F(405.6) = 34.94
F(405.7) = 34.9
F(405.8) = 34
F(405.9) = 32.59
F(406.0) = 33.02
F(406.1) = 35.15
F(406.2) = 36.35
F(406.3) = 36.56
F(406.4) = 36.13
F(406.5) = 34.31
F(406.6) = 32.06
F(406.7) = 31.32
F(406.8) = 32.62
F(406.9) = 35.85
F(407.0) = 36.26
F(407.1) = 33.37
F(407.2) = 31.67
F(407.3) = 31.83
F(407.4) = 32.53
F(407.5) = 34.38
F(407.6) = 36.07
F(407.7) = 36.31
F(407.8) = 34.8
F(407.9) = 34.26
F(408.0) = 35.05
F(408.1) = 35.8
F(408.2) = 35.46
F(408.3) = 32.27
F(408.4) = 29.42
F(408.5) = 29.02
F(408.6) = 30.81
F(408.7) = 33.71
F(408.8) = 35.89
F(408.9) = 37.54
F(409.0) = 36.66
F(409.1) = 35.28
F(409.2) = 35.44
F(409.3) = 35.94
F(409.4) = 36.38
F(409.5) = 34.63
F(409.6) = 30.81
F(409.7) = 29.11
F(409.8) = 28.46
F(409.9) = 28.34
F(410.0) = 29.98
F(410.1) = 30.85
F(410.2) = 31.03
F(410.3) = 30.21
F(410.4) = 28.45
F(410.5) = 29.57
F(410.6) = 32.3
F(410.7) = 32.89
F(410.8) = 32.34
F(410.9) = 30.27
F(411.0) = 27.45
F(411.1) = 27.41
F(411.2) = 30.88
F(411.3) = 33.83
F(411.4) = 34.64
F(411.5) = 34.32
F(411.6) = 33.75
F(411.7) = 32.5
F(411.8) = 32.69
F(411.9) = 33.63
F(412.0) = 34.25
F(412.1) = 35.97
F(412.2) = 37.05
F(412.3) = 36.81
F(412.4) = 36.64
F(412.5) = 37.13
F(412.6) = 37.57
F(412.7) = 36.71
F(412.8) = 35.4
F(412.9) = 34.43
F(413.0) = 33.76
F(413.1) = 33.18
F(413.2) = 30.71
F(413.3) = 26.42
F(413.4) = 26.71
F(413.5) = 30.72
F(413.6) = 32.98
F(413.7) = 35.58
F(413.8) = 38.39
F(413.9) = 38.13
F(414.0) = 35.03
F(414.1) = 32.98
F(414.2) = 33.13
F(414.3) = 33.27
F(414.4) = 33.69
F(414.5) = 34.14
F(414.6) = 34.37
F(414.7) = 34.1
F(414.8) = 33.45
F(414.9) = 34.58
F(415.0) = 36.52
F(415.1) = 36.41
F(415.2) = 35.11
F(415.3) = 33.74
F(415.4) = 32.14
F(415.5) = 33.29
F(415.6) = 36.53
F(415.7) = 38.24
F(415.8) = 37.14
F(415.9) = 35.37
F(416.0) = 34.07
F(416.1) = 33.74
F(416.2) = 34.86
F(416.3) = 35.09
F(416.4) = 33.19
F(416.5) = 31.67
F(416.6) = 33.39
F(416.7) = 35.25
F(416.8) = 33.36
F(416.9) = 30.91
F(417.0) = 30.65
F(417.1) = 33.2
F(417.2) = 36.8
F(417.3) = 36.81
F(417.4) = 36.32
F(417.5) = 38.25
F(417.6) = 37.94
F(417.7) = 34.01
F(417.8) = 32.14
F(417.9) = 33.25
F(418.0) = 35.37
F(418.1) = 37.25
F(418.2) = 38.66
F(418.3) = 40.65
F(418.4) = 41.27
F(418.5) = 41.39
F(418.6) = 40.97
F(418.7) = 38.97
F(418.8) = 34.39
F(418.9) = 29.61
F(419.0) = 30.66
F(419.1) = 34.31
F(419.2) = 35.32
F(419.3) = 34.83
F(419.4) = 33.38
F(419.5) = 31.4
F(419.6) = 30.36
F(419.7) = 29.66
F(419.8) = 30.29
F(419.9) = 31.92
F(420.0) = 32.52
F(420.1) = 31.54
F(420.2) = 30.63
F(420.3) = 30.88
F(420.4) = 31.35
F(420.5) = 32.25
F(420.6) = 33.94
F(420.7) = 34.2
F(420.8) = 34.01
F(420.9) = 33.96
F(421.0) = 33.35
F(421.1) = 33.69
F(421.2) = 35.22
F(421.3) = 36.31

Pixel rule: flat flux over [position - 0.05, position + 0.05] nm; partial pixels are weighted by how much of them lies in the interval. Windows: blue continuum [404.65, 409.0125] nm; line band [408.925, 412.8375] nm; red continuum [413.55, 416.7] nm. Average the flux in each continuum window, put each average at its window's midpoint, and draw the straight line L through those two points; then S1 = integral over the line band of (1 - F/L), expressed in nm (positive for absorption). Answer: 0.17 nm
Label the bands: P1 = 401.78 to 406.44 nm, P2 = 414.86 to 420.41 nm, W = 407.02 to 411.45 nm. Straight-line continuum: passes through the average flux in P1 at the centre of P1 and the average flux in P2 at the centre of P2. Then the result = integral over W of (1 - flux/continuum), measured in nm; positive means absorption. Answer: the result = 0.42 nm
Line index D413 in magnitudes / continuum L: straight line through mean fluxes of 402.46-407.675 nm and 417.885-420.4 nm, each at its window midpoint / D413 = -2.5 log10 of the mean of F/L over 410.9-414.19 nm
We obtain 0.043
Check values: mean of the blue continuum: 35.7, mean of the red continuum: 34.3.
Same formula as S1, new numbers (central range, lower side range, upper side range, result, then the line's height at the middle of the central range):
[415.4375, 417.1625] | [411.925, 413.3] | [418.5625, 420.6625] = -0.015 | 33.8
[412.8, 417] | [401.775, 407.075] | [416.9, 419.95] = 0.172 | 35.3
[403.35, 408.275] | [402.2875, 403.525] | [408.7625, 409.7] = 0.221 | 36.9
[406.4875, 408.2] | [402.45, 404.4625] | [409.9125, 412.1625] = 0.019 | 34.5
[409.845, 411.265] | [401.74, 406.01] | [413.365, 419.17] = 0.225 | 35.8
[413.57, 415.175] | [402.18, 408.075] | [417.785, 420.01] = 0.016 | 35.2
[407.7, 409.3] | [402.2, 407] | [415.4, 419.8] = 0.074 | 35.9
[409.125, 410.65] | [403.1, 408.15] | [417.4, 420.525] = 0.153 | 35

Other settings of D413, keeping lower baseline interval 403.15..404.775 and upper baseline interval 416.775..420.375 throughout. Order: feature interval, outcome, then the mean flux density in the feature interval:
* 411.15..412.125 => 0.06 mag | 33.6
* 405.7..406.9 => 0.06 mag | 34.1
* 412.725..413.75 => 0.10 mag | 32.1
